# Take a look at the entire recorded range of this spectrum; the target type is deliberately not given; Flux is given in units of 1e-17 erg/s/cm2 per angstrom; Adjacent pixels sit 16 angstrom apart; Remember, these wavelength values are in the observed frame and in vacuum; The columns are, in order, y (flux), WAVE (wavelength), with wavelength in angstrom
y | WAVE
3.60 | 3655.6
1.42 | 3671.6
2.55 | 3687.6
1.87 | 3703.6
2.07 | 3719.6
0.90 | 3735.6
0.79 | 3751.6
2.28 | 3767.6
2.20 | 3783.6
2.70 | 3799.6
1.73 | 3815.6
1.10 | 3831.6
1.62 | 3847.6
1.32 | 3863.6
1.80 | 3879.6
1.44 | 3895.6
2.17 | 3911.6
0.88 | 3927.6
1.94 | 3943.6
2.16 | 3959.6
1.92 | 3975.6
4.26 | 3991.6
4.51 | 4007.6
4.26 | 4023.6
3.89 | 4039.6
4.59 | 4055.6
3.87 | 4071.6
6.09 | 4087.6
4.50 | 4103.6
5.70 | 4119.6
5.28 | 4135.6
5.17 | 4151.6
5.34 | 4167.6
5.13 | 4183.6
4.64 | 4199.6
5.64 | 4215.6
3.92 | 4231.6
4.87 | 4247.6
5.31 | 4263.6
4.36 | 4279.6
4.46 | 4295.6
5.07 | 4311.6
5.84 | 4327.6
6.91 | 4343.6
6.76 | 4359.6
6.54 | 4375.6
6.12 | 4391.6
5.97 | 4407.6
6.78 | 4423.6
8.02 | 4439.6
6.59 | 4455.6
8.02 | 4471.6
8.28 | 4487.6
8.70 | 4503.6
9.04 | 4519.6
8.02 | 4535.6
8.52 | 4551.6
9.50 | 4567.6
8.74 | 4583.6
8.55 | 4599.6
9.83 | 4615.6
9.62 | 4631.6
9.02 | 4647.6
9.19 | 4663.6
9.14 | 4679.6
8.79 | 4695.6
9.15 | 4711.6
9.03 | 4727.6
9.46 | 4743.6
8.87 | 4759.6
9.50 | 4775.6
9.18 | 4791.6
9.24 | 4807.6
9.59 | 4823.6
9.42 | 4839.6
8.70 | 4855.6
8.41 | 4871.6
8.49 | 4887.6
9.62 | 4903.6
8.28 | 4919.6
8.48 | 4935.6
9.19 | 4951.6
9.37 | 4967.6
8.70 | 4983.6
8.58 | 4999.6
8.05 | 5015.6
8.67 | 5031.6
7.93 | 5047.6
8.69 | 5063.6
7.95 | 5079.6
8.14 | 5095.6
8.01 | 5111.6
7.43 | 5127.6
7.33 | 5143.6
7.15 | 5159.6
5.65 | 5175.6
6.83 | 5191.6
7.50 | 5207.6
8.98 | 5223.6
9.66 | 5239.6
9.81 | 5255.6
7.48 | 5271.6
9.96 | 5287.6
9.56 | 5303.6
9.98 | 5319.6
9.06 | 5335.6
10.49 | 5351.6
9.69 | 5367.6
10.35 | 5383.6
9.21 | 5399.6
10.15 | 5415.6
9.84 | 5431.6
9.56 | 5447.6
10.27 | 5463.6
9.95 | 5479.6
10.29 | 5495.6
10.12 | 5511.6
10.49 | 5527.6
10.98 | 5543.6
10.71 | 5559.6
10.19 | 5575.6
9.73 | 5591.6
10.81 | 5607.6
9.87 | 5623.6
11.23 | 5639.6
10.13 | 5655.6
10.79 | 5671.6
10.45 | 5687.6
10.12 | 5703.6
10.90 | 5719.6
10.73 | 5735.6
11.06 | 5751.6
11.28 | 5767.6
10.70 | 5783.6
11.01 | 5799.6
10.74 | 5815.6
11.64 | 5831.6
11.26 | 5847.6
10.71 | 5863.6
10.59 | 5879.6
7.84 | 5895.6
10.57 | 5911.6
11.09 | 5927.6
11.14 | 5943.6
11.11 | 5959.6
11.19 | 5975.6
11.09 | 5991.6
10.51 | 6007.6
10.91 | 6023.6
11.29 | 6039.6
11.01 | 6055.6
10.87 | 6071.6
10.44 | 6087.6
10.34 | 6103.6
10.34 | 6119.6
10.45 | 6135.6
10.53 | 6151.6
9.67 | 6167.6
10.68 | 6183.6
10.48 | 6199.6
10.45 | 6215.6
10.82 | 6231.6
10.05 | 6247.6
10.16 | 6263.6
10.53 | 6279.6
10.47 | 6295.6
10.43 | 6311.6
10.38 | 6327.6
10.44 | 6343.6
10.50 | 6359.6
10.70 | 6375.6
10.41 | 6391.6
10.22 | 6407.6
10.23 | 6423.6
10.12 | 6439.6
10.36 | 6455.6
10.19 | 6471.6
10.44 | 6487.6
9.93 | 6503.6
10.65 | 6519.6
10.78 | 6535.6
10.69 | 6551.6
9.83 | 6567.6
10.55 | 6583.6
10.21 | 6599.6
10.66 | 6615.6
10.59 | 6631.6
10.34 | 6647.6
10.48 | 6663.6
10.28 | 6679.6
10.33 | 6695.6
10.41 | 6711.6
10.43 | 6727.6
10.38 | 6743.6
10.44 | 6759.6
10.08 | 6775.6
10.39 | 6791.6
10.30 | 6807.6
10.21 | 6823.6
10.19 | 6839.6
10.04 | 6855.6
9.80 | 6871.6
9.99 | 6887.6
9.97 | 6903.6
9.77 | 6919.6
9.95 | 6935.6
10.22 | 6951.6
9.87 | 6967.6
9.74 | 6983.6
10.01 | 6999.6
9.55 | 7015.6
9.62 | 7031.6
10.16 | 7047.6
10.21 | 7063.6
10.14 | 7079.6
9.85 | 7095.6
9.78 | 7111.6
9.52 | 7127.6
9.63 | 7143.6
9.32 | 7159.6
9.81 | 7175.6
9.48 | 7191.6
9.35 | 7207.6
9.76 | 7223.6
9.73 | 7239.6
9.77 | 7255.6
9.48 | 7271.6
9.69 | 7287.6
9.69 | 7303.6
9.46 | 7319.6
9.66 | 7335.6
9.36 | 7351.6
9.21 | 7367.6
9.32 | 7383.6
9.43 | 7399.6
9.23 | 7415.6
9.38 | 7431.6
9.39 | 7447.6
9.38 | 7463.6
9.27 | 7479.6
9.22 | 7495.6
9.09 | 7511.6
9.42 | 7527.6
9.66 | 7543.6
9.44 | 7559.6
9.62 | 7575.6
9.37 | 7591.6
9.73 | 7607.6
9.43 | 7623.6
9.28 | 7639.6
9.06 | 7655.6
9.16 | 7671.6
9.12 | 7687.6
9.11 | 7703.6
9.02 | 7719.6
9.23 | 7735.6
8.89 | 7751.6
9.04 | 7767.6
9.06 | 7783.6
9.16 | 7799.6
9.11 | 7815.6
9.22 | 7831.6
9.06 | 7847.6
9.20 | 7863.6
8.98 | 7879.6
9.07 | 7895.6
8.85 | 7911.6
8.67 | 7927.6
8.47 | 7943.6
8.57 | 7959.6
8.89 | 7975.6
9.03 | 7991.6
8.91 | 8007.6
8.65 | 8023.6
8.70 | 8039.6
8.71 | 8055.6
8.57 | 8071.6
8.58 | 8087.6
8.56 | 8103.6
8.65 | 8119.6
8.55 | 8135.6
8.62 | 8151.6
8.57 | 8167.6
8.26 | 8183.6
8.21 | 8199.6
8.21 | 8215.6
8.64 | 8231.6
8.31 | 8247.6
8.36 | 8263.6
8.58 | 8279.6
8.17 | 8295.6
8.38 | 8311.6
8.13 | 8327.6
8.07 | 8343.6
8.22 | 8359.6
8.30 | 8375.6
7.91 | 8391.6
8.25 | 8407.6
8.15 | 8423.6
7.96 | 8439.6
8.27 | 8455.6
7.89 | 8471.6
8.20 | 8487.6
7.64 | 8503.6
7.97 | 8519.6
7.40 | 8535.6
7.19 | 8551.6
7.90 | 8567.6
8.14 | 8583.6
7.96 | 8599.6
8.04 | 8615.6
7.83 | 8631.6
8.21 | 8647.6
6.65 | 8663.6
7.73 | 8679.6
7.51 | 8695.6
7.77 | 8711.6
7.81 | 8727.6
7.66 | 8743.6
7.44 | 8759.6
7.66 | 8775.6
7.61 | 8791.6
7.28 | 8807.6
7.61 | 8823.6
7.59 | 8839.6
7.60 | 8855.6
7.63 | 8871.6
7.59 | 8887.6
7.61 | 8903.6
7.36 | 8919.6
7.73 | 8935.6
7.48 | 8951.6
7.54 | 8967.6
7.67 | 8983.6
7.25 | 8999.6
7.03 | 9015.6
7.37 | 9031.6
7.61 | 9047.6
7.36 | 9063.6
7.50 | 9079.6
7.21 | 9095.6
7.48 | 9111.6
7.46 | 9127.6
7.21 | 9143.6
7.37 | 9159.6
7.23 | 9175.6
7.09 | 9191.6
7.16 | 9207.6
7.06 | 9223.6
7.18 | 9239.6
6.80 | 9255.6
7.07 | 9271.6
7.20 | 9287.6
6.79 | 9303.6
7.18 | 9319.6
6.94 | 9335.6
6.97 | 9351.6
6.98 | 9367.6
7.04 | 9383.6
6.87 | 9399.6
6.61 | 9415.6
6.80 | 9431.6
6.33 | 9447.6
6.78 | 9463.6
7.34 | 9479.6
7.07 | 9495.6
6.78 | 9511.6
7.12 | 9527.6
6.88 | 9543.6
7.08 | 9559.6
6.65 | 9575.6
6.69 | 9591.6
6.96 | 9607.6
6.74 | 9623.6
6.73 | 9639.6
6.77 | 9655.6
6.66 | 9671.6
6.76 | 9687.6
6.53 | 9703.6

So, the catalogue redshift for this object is 0.00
